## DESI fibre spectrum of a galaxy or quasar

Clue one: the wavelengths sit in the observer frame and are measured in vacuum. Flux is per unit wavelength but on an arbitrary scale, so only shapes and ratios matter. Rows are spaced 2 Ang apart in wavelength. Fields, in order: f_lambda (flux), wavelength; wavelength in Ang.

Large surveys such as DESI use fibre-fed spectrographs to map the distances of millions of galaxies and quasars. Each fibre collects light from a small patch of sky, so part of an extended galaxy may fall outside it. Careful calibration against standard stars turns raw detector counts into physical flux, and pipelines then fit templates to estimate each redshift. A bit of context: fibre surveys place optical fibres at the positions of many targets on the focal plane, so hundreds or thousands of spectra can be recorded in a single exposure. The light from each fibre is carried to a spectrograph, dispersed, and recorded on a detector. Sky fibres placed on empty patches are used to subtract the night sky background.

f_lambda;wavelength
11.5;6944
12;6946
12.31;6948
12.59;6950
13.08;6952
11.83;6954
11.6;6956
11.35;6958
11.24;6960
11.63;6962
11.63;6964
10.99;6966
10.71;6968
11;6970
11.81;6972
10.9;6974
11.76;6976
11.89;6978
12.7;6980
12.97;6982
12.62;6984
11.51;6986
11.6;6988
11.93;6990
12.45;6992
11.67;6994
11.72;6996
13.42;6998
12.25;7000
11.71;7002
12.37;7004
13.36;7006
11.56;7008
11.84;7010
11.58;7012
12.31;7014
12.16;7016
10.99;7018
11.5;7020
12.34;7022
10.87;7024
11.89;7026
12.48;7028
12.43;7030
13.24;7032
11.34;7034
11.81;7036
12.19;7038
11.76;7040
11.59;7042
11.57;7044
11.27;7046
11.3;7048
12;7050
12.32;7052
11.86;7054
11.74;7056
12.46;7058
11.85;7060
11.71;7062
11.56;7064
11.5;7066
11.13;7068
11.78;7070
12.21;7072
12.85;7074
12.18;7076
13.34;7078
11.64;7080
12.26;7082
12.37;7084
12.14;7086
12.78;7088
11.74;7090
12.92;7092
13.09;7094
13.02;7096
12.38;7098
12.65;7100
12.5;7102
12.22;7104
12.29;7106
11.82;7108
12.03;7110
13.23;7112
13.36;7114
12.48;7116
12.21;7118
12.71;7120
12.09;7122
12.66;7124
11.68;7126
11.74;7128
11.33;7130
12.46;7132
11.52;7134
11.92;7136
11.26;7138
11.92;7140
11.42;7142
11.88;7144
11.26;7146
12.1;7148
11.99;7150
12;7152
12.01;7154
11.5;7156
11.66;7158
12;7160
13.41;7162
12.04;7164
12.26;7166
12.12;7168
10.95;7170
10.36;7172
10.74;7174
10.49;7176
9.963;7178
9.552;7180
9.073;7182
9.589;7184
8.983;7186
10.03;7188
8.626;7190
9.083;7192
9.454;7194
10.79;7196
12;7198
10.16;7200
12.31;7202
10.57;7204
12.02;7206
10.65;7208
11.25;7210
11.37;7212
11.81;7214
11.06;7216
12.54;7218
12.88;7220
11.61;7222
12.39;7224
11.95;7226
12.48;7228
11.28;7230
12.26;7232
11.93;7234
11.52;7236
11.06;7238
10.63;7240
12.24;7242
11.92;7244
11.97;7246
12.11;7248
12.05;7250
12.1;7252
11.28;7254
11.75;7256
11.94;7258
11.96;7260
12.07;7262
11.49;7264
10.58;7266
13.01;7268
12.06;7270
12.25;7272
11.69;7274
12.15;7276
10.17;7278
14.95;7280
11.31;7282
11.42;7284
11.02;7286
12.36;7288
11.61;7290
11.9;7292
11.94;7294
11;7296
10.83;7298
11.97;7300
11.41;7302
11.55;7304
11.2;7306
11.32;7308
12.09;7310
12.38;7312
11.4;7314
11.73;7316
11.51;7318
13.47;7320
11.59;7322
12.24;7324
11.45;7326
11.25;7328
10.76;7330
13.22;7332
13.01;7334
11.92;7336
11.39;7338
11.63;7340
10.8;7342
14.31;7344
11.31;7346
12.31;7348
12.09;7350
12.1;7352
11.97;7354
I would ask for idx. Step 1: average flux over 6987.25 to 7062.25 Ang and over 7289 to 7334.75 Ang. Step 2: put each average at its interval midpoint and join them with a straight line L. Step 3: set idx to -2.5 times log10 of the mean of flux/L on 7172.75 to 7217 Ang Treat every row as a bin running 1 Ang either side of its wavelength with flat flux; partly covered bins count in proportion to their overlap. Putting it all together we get 0.14 mag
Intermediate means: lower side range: 12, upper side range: 11.8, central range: 10.4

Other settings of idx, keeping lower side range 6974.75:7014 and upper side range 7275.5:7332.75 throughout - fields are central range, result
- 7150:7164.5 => -0.013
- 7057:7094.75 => -0.012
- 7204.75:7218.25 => 0.039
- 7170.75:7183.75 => 0.188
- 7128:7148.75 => 0.024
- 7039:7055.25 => 0.034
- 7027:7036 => -0.018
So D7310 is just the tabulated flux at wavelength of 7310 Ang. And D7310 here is 12.09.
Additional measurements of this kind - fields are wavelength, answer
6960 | 11.24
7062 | 11.71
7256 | 11.75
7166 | 12.26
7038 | 12.19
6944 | 11.5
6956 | 11.6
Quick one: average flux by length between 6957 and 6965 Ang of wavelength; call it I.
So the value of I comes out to 11.5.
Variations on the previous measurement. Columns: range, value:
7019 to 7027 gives 11.6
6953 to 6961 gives 11.5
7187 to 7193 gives 9.25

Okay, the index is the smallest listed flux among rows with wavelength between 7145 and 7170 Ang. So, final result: 10.95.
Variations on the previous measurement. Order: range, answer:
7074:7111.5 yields 11.64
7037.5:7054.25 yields 11.27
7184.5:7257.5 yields 8.626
